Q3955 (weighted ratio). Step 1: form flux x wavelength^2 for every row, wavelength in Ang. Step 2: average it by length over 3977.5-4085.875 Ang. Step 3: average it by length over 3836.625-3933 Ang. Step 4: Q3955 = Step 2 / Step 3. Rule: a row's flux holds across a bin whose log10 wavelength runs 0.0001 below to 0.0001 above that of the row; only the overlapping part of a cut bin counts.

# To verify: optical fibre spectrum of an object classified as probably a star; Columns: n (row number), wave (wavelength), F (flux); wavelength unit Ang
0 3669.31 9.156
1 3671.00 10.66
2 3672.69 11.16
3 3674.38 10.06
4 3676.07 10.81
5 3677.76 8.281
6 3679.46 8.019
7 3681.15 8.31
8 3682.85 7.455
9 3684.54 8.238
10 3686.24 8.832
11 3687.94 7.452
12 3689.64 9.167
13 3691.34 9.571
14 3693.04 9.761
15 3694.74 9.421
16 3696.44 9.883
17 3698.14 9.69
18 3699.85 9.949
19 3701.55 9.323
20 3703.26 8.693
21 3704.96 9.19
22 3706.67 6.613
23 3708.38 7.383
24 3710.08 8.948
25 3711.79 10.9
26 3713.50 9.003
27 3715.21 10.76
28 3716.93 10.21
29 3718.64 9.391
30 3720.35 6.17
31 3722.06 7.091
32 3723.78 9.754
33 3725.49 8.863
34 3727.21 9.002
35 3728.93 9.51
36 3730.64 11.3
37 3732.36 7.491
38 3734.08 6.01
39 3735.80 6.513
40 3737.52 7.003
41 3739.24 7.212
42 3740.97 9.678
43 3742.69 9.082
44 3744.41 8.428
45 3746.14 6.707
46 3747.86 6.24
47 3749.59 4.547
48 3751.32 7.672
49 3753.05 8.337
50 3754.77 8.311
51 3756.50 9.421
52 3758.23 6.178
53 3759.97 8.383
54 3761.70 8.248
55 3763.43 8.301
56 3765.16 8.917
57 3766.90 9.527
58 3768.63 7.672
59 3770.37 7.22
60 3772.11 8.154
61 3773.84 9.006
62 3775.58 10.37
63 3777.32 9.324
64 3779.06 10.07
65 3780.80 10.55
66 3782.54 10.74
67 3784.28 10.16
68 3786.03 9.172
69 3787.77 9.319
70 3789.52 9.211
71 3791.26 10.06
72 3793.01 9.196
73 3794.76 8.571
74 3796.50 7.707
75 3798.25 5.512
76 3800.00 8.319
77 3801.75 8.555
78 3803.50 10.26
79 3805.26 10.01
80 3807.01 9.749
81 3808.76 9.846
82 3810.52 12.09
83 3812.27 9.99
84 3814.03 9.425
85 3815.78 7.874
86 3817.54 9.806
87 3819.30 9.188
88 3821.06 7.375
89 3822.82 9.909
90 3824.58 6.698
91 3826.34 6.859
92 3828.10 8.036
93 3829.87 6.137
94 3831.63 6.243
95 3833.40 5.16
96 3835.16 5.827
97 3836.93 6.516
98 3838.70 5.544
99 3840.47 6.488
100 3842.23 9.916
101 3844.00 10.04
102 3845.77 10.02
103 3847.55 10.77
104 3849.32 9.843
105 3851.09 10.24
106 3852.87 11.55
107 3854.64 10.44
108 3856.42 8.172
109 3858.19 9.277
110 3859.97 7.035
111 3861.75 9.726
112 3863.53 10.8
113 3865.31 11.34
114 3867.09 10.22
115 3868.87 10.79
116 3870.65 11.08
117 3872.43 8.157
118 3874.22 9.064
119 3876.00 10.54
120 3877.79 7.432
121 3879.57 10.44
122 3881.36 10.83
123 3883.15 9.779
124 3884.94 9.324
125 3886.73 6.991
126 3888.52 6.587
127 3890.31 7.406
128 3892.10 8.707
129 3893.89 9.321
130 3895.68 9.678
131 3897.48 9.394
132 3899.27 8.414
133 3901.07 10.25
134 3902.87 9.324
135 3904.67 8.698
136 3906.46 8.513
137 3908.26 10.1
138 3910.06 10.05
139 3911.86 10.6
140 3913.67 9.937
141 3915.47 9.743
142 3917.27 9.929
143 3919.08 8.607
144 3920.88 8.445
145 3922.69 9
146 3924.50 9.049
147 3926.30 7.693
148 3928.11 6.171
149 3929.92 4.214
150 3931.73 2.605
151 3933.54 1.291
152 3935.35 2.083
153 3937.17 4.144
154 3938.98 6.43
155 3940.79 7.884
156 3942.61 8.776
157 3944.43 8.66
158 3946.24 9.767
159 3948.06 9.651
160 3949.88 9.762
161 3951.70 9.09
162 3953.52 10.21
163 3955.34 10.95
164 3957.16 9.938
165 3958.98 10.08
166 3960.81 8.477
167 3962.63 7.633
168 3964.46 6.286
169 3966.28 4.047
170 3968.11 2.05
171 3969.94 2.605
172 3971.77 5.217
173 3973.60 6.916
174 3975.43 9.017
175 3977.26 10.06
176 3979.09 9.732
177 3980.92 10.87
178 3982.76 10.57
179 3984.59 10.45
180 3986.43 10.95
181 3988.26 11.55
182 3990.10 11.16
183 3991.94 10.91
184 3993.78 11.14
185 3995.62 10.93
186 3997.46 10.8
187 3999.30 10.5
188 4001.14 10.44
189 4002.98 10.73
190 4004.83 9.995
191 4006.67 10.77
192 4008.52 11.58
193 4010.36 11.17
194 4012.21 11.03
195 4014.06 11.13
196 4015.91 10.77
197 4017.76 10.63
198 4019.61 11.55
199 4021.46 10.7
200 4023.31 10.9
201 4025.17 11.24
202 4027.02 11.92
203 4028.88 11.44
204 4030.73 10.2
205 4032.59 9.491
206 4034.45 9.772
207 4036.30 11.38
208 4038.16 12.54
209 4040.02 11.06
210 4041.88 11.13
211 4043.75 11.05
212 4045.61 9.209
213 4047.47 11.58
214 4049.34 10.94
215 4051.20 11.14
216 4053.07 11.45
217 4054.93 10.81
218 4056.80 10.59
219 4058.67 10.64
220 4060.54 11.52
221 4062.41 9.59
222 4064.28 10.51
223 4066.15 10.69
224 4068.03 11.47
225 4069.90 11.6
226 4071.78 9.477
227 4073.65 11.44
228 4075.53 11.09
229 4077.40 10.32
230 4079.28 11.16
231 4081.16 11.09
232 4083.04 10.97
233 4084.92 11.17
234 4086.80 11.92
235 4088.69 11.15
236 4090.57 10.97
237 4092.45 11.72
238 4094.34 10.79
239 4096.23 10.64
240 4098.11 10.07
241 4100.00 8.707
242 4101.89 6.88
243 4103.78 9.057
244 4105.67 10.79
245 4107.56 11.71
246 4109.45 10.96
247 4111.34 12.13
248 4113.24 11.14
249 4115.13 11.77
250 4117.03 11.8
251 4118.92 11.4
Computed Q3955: 1.31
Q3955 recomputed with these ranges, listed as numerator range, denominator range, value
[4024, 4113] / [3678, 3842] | 1.49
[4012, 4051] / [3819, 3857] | 1.47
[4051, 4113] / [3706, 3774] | 1.55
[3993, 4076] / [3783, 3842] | 1.46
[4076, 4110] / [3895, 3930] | 1.29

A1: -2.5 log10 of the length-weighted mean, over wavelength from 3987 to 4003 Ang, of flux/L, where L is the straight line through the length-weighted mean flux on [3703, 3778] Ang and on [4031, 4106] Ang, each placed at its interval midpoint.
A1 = -0.08 mag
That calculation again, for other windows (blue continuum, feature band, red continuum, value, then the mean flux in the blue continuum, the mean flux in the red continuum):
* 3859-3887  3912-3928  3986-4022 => 0.13 mag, 9.65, 10.9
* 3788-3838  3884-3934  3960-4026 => 0.09 mag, 8.36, 9.58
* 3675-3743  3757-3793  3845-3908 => 0.00 mag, 8.75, 9.44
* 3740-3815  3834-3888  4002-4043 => 0.04 mag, 8.8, 11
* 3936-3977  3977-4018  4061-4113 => -0.25 mag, 7.62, 10.7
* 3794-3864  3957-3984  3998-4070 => 0.33 mag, 8.63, 10.9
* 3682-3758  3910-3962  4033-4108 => 0.23 mag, 8.48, 10.7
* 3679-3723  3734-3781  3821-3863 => 0.06 mag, 8.83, 8.28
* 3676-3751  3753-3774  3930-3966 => 0.00 mag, 8.51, 7.43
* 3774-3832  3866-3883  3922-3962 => -0.19 mag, 9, 7.54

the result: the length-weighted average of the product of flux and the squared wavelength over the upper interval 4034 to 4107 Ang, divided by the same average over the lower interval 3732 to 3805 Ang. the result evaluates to 1.5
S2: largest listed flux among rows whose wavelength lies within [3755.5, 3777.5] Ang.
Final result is 10.37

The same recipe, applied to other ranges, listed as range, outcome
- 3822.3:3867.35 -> 11.55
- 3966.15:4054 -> 12.54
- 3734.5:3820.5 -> 12.09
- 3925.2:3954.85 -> 10.21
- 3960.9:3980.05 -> 10.06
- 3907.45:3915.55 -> 10.6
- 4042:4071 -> 11.6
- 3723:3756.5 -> 11.3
